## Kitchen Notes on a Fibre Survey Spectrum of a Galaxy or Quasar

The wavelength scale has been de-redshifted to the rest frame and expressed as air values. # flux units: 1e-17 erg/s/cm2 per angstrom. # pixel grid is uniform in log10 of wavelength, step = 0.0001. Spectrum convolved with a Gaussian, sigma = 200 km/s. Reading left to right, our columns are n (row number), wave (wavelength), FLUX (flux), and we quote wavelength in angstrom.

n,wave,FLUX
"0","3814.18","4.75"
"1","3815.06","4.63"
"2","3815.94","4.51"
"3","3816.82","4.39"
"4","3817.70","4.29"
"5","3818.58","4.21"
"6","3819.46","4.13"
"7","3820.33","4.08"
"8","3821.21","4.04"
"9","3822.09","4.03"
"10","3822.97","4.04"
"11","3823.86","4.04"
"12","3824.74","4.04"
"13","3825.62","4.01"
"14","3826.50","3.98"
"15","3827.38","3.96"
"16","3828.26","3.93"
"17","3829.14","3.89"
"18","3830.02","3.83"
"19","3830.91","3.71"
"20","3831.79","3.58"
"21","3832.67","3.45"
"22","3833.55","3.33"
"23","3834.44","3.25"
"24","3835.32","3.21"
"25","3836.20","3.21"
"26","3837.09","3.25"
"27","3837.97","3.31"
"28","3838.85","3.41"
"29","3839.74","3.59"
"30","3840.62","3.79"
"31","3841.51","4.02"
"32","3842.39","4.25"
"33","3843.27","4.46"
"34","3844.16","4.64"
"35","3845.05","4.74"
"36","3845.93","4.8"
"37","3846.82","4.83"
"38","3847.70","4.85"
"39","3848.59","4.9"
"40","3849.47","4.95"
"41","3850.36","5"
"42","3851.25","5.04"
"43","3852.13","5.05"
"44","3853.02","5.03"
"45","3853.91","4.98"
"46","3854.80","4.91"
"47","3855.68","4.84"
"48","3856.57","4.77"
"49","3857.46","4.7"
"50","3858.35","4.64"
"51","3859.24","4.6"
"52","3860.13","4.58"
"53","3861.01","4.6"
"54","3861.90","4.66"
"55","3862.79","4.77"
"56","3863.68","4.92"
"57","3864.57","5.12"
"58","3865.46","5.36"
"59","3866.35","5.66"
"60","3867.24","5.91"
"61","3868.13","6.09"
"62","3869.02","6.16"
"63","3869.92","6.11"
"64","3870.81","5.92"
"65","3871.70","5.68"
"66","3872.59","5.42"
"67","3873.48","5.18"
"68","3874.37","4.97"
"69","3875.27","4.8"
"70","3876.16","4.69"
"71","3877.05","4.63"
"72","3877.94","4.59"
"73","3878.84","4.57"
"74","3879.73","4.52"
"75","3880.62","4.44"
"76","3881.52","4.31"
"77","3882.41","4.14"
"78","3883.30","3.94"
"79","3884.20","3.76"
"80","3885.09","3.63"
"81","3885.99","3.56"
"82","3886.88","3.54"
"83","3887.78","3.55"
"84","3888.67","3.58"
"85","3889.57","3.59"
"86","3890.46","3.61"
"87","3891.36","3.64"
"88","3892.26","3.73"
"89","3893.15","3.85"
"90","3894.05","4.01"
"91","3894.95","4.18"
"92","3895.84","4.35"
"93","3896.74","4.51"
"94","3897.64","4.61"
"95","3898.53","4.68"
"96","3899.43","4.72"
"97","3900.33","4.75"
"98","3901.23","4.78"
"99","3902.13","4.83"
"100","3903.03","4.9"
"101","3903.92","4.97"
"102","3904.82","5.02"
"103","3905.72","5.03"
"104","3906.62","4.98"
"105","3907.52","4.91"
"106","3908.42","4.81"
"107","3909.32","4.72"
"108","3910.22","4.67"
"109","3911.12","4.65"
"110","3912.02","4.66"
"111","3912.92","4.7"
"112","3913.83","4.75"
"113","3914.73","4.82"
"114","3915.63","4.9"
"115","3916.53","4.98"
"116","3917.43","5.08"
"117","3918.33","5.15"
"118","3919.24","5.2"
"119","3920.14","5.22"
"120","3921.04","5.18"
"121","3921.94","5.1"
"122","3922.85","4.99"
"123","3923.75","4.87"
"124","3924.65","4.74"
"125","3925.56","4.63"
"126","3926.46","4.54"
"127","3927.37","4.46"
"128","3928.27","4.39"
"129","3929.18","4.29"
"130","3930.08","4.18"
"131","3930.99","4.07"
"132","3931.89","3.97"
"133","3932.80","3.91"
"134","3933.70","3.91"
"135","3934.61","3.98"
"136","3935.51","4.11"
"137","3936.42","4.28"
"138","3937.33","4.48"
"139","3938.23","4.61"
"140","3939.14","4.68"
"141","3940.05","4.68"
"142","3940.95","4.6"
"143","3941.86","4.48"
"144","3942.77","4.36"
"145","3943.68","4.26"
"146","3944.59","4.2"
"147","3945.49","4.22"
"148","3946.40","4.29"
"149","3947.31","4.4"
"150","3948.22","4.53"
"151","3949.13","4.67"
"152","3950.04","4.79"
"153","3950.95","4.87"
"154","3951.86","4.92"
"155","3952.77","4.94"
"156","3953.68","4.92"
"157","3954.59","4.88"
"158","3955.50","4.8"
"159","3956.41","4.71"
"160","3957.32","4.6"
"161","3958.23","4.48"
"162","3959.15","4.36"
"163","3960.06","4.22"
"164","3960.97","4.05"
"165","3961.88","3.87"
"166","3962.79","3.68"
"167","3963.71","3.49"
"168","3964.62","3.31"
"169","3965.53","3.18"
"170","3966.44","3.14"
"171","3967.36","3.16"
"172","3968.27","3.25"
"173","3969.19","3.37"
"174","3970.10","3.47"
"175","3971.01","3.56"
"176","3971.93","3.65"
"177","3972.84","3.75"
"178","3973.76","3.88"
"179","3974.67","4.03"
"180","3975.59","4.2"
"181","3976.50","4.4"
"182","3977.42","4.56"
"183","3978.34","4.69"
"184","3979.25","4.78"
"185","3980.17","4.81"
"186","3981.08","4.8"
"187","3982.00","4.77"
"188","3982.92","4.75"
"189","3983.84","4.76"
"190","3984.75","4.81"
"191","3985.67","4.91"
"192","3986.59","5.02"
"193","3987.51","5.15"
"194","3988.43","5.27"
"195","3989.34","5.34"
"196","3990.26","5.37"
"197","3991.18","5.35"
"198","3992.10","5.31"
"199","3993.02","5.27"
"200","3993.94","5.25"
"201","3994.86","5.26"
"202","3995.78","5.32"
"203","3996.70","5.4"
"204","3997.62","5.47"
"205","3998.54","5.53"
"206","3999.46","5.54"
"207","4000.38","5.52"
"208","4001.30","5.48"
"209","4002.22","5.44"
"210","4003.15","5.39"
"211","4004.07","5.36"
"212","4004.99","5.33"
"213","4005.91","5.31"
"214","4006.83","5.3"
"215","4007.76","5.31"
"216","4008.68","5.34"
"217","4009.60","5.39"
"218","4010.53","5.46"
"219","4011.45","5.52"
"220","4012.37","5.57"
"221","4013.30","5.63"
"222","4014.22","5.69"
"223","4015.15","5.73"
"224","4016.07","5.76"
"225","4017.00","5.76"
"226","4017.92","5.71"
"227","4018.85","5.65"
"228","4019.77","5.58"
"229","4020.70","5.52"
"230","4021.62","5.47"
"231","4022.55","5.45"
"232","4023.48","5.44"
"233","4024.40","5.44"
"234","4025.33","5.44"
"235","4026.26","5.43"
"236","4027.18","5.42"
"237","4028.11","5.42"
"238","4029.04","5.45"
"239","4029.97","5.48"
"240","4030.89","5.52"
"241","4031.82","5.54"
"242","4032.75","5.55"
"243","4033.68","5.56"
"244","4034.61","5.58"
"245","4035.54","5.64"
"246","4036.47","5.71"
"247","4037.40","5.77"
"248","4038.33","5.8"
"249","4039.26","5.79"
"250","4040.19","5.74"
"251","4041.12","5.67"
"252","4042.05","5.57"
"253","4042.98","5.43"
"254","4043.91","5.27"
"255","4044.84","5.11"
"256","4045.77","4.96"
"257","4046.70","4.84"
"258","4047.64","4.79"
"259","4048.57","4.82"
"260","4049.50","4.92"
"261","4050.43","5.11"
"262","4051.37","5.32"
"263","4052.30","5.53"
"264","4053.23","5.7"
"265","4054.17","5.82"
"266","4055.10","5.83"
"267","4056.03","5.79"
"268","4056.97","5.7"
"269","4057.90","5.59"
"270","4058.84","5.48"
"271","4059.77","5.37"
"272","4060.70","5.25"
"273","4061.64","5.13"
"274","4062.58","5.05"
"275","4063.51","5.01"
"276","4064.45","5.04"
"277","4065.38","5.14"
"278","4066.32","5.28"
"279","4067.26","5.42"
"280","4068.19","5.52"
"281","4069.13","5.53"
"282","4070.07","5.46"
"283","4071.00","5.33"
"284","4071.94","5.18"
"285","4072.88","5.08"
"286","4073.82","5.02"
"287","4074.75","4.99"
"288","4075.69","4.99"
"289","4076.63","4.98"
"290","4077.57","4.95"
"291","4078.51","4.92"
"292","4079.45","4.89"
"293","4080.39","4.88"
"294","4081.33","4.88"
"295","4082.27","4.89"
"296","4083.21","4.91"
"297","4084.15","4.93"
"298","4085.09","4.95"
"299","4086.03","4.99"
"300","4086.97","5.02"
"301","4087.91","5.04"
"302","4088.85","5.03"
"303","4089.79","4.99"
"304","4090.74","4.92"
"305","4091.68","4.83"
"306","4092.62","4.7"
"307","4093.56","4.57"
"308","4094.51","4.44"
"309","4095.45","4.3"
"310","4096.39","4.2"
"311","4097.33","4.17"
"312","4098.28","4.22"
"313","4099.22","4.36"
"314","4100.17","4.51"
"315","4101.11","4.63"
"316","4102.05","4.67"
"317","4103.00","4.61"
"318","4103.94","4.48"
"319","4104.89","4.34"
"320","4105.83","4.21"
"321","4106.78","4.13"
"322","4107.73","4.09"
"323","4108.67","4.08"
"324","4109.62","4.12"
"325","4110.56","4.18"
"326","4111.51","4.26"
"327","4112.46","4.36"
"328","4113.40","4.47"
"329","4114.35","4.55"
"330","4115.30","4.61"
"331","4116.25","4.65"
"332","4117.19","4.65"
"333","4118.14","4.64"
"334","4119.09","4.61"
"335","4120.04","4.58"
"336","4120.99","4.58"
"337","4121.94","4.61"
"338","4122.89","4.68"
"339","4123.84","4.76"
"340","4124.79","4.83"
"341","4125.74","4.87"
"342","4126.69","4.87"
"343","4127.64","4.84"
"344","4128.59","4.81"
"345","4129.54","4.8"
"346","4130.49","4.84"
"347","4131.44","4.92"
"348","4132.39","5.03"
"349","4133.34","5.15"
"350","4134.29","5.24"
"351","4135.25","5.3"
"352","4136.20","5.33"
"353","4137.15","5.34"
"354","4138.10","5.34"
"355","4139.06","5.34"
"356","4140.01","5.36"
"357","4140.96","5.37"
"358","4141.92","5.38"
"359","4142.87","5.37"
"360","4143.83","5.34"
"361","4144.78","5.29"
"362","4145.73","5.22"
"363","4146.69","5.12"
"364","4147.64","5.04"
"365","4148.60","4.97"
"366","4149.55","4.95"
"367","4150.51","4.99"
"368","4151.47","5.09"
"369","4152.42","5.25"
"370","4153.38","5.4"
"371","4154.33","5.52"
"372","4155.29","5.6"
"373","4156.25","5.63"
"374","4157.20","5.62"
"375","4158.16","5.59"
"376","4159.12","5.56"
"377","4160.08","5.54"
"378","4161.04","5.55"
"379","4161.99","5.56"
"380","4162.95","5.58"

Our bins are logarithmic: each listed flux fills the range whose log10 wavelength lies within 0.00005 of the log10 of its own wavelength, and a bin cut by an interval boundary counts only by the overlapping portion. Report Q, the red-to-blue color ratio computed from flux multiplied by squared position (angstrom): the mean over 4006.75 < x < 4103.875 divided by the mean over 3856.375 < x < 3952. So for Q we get 1.22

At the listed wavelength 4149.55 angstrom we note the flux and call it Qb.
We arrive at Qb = 4.95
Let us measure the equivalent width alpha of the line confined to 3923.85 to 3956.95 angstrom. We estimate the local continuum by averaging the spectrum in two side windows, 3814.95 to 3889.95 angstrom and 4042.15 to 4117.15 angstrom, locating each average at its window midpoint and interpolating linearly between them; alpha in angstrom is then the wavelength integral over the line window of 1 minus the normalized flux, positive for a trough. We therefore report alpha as 1.0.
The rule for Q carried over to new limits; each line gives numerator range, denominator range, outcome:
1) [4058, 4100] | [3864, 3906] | 1.18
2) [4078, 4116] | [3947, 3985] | 1.15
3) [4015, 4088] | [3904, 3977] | 1.28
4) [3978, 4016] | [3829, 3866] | 1.30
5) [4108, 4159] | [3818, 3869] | 1.31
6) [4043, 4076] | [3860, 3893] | 1.25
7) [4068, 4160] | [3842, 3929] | 1.16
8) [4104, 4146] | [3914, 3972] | 1.20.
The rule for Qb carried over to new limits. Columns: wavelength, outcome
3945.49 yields 4.22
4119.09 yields 4.61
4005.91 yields 5.31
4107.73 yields 4.09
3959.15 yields 4.36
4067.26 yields 5.42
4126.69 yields 4.87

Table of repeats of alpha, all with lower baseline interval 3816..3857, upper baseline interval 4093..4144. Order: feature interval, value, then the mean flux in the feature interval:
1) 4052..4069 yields -3.08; 5.43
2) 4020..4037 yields -3.64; 5.5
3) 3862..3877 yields -4.05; 5.38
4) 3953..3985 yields 2.00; 4.15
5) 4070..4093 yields -1.74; 4.98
